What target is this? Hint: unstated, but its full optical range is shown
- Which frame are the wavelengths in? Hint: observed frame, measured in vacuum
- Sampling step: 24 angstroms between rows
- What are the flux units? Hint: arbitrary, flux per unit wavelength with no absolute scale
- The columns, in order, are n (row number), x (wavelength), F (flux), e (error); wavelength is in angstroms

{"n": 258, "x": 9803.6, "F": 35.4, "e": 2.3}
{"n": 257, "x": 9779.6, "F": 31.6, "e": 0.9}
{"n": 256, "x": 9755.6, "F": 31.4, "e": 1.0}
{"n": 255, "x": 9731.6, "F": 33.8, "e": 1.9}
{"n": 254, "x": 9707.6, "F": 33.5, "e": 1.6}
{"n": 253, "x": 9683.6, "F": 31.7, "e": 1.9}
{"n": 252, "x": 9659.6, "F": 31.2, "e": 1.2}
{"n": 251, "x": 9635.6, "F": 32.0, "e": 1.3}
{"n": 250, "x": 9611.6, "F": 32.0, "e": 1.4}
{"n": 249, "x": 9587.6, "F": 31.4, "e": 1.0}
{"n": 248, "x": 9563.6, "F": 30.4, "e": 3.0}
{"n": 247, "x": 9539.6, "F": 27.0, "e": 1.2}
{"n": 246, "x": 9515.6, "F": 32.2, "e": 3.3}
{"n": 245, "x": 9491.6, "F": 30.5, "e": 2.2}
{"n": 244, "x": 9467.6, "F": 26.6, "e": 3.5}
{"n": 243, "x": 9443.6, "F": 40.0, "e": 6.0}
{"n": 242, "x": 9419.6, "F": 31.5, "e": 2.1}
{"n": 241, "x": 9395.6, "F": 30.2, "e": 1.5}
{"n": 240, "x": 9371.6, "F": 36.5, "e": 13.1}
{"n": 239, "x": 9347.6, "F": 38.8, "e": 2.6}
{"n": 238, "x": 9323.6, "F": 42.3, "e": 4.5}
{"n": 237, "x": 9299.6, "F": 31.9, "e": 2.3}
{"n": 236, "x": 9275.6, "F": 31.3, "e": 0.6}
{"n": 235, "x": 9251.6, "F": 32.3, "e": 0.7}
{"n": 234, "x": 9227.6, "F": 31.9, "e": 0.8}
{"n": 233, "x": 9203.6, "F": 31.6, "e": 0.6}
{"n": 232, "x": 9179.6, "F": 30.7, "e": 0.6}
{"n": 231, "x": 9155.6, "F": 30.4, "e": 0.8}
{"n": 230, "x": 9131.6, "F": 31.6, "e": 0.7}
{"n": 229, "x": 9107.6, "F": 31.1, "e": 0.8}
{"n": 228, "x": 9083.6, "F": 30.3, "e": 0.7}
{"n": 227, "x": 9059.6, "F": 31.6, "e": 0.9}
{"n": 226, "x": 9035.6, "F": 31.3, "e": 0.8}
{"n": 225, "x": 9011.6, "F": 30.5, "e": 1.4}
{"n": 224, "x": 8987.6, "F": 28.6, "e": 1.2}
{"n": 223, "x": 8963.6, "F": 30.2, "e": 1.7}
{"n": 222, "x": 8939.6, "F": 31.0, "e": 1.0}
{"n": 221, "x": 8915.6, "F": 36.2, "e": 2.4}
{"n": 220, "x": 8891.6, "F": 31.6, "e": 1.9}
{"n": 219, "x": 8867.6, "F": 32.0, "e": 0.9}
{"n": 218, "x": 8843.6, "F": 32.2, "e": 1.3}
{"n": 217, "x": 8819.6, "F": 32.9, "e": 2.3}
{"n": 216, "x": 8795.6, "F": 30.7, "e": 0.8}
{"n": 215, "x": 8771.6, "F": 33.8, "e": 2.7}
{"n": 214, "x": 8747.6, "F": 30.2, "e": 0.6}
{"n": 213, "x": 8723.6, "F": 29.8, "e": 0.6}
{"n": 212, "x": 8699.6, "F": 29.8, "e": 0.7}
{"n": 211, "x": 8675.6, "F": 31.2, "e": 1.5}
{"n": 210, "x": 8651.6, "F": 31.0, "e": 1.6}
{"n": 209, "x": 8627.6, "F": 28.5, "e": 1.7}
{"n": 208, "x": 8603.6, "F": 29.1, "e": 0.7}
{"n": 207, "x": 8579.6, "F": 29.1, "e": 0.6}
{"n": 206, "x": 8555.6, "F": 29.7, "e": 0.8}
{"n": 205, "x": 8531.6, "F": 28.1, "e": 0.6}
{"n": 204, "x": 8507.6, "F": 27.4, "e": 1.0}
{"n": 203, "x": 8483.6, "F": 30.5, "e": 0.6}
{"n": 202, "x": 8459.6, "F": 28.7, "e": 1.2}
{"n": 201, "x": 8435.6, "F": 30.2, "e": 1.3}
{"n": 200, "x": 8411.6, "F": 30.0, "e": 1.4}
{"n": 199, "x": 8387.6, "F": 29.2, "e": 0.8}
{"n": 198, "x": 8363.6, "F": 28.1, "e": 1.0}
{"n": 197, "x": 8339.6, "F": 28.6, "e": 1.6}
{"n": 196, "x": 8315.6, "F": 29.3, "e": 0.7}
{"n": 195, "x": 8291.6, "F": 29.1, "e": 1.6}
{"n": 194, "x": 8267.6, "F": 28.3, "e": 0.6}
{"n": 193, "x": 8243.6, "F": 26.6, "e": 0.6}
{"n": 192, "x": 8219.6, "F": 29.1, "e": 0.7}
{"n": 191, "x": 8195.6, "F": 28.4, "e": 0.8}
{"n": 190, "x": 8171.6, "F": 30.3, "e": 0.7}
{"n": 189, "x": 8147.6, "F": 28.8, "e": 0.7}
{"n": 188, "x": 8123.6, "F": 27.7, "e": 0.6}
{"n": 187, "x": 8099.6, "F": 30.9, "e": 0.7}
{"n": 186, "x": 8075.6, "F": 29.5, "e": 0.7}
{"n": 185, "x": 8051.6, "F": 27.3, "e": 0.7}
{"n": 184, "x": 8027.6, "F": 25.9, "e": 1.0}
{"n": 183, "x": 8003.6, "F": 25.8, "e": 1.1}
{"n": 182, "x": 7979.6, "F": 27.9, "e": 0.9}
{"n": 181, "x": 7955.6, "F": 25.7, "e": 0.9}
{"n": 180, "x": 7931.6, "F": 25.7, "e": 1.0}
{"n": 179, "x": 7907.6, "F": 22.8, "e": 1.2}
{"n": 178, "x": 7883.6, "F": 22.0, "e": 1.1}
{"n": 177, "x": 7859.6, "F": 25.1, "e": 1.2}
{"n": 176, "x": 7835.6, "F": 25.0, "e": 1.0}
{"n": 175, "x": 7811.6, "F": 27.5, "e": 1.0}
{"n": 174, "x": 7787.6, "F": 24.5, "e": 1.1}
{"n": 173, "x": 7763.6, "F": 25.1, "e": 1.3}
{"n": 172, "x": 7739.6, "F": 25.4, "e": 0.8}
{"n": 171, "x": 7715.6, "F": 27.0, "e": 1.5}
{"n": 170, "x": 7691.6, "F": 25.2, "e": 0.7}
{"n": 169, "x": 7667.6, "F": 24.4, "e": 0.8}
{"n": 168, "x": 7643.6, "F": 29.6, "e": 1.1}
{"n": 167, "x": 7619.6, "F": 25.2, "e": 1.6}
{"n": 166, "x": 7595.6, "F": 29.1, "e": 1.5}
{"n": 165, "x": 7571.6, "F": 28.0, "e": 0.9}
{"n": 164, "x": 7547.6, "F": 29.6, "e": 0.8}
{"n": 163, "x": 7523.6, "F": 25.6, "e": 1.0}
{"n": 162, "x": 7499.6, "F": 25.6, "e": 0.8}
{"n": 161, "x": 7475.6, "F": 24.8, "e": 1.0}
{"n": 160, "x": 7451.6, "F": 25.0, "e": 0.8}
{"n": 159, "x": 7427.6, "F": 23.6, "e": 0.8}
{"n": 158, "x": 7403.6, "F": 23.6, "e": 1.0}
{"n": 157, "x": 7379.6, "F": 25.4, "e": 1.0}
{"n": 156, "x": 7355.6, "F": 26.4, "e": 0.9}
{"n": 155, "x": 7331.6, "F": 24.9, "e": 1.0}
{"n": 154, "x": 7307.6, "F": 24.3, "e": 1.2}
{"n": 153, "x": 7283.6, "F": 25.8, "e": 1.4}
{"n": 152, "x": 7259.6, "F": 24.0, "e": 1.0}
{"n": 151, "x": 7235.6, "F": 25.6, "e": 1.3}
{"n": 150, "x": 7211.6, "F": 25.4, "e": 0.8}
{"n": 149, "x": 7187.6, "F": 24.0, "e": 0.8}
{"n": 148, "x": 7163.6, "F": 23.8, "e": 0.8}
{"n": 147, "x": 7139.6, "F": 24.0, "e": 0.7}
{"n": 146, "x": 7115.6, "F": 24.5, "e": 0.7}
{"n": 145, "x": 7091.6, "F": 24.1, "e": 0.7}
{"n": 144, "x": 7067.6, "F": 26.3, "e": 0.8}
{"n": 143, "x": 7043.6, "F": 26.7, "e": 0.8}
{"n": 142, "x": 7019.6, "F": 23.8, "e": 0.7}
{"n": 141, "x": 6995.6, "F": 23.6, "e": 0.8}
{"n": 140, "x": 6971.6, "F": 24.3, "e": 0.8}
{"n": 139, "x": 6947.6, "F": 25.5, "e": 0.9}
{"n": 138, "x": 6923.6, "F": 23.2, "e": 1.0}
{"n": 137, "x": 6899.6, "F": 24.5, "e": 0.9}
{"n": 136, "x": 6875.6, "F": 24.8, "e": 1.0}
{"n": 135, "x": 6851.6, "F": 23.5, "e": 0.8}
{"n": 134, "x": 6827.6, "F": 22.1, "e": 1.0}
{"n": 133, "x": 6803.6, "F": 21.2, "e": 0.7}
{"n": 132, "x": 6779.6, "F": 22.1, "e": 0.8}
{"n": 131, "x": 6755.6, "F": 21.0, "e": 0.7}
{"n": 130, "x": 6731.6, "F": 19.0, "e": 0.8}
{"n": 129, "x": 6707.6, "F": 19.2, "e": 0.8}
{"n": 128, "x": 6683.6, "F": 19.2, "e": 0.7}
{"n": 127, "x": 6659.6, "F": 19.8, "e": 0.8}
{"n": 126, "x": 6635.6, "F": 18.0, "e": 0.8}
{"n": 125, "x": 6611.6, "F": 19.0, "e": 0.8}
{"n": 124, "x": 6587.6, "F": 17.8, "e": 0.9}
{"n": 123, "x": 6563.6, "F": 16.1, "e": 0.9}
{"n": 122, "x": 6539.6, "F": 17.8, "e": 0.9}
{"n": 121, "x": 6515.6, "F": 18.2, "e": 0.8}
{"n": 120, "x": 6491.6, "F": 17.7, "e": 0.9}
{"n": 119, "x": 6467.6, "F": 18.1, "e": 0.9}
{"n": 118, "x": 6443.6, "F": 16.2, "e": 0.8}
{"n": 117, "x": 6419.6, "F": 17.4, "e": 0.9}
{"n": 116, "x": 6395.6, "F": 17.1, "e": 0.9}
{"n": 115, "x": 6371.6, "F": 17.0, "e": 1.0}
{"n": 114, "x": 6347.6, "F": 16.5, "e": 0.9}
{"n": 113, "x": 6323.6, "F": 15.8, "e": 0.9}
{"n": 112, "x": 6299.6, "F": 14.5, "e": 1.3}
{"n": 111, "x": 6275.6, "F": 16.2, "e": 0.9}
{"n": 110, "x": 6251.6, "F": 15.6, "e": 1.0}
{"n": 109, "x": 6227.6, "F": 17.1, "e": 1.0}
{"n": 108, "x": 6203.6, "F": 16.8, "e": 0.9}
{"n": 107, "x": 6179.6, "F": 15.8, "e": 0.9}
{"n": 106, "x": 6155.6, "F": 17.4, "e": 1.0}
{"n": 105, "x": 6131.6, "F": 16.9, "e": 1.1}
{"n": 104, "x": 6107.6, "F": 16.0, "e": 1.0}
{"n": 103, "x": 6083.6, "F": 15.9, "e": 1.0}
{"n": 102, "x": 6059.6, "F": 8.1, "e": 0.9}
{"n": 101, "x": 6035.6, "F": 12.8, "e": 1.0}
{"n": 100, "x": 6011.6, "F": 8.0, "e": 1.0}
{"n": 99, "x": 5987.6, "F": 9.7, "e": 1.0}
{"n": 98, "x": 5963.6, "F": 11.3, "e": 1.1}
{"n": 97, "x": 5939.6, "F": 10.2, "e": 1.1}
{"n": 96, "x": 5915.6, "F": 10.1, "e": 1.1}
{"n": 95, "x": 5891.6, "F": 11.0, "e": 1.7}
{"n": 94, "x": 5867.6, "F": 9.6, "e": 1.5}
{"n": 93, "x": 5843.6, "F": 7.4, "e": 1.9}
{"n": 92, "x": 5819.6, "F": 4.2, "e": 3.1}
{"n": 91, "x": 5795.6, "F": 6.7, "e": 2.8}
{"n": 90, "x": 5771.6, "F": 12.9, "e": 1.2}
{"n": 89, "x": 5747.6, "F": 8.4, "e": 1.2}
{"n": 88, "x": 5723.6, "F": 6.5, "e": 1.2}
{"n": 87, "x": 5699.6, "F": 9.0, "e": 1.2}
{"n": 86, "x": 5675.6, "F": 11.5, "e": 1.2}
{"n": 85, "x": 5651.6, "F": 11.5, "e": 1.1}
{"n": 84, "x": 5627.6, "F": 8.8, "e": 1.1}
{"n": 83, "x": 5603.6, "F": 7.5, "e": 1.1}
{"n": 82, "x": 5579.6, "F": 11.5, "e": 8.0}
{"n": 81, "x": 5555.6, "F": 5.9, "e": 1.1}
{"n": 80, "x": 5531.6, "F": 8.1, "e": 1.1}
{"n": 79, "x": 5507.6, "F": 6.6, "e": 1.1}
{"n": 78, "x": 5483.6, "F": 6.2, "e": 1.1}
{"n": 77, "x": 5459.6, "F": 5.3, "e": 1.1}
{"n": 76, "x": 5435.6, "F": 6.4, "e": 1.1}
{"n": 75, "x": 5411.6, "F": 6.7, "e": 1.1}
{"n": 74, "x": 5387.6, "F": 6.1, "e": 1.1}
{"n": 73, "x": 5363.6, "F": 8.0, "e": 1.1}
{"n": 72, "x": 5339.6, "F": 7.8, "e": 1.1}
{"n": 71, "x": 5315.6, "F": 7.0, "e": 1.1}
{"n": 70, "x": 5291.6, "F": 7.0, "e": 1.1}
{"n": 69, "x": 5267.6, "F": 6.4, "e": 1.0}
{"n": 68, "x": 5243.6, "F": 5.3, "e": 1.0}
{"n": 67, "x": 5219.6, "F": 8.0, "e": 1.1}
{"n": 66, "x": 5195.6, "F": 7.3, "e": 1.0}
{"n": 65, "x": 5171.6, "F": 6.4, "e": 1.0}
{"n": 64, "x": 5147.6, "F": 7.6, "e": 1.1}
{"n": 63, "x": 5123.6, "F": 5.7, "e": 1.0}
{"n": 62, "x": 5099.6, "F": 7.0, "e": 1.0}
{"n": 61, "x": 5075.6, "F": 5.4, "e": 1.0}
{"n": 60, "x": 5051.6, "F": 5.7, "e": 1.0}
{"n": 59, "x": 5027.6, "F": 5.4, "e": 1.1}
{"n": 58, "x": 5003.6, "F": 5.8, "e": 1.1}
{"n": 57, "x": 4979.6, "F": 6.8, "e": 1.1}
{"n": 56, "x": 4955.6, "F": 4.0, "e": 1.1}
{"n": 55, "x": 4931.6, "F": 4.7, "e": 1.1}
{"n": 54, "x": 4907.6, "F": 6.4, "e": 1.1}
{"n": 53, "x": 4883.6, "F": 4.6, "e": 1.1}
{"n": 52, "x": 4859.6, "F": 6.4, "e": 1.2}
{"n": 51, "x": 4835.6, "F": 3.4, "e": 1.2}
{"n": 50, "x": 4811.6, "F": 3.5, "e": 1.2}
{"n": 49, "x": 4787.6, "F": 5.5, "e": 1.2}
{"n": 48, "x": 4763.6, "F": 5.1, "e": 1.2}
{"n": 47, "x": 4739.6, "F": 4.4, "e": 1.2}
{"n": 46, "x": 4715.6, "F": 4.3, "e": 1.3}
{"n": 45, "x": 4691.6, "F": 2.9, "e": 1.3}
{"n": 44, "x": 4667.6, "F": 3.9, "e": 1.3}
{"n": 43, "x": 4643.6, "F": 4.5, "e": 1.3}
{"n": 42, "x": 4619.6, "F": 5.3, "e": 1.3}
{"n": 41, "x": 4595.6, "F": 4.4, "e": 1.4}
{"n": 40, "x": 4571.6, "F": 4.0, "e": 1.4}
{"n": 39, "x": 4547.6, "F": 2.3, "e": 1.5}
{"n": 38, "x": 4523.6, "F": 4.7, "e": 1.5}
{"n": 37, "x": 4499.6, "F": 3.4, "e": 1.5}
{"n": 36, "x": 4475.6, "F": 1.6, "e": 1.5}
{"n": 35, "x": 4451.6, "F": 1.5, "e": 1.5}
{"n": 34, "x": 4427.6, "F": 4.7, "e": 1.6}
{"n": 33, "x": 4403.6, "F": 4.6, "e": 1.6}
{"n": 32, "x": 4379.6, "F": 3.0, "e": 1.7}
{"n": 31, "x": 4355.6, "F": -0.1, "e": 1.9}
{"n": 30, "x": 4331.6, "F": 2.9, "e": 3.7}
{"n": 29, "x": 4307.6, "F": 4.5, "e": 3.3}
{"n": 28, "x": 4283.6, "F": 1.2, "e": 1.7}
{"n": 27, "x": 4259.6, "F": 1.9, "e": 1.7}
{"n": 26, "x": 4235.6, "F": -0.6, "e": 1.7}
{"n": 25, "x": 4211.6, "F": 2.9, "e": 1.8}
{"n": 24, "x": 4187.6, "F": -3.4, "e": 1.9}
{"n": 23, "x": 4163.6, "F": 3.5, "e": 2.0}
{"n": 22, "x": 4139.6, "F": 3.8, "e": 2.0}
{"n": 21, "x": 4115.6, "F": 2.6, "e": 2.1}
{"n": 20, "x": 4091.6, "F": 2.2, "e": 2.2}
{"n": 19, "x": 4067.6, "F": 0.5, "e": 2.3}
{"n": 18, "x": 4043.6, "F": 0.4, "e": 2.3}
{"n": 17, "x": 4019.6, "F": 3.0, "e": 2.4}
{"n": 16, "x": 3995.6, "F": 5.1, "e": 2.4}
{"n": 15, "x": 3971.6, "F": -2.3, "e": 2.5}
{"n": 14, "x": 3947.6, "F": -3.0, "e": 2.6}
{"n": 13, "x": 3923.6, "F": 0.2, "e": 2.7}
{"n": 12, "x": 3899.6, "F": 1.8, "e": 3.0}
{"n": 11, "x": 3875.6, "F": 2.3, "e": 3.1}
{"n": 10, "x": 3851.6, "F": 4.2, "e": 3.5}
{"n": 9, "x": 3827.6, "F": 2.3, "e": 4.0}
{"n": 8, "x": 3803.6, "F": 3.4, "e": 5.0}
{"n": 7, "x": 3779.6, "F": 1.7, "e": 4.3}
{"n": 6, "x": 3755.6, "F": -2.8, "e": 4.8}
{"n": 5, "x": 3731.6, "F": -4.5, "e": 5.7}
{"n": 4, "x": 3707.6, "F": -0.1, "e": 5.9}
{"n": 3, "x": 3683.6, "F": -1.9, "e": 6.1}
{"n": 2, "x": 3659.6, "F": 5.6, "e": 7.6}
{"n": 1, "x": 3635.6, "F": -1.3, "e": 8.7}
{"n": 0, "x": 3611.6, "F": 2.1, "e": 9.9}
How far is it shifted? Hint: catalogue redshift 0.53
